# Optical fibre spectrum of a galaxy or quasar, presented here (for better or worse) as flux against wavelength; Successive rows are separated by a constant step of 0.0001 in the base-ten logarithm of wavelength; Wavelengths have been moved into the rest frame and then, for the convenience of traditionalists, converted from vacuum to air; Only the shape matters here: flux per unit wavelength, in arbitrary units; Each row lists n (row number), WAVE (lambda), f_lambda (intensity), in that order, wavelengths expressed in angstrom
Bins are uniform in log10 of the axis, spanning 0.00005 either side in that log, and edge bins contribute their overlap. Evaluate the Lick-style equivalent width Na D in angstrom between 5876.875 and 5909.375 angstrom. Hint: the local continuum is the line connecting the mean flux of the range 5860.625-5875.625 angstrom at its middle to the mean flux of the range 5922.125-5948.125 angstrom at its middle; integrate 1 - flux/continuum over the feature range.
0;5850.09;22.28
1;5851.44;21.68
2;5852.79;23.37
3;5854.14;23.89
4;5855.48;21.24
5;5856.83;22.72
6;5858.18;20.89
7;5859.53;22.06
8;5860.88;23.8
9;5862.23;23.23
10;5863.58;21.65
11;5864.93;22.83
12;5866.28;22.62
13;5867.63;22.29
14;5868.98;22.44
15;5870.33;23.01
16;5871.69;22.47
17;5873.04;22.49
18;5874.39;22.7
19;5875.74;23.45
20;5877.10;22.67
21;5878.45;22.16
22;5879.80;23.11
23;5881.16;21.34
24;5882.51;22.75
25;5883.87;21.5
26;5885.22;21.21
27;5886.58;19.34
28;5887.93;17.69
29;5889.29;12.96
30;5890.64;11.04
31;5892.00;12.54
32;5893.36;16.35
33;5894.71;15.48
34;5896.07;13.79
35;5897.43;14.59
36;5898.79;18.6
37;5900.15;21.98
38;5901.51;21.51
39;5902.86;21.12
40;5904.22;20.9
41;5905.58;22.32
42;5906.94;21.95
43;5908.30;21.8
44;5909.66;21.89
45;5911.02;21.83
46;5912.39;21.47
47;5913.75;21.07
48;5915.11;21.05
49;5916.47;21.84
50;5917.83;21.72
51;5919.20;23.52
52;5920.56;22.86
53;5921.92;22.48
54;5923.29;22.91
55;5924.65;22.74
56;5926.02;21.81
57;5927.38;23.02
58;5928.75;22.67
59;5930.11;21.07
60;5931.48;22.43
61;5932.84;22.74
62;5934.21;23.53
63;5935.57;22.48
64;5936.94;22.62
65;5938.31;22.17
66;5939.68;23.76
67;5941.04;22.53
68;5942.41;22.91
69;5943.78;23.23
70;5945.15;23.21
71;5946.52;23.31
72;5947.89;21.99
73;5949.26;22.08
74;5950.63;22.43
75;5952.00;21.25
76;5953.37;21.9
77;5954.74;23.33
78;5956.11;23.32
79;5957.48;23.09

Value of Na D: 5.1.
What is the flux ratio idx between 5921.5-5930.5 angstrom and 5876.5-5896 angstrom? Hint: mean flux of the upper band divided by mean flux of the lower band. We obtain 1.22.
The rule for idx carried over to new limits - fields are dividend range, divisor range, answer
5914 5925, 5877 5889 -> 1.06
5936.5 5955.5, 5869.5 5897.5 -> 1.17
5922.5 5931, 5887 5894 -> 1.56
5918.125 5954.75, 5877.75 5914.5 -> 1.17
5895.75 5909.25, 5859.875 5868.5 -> 0.88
